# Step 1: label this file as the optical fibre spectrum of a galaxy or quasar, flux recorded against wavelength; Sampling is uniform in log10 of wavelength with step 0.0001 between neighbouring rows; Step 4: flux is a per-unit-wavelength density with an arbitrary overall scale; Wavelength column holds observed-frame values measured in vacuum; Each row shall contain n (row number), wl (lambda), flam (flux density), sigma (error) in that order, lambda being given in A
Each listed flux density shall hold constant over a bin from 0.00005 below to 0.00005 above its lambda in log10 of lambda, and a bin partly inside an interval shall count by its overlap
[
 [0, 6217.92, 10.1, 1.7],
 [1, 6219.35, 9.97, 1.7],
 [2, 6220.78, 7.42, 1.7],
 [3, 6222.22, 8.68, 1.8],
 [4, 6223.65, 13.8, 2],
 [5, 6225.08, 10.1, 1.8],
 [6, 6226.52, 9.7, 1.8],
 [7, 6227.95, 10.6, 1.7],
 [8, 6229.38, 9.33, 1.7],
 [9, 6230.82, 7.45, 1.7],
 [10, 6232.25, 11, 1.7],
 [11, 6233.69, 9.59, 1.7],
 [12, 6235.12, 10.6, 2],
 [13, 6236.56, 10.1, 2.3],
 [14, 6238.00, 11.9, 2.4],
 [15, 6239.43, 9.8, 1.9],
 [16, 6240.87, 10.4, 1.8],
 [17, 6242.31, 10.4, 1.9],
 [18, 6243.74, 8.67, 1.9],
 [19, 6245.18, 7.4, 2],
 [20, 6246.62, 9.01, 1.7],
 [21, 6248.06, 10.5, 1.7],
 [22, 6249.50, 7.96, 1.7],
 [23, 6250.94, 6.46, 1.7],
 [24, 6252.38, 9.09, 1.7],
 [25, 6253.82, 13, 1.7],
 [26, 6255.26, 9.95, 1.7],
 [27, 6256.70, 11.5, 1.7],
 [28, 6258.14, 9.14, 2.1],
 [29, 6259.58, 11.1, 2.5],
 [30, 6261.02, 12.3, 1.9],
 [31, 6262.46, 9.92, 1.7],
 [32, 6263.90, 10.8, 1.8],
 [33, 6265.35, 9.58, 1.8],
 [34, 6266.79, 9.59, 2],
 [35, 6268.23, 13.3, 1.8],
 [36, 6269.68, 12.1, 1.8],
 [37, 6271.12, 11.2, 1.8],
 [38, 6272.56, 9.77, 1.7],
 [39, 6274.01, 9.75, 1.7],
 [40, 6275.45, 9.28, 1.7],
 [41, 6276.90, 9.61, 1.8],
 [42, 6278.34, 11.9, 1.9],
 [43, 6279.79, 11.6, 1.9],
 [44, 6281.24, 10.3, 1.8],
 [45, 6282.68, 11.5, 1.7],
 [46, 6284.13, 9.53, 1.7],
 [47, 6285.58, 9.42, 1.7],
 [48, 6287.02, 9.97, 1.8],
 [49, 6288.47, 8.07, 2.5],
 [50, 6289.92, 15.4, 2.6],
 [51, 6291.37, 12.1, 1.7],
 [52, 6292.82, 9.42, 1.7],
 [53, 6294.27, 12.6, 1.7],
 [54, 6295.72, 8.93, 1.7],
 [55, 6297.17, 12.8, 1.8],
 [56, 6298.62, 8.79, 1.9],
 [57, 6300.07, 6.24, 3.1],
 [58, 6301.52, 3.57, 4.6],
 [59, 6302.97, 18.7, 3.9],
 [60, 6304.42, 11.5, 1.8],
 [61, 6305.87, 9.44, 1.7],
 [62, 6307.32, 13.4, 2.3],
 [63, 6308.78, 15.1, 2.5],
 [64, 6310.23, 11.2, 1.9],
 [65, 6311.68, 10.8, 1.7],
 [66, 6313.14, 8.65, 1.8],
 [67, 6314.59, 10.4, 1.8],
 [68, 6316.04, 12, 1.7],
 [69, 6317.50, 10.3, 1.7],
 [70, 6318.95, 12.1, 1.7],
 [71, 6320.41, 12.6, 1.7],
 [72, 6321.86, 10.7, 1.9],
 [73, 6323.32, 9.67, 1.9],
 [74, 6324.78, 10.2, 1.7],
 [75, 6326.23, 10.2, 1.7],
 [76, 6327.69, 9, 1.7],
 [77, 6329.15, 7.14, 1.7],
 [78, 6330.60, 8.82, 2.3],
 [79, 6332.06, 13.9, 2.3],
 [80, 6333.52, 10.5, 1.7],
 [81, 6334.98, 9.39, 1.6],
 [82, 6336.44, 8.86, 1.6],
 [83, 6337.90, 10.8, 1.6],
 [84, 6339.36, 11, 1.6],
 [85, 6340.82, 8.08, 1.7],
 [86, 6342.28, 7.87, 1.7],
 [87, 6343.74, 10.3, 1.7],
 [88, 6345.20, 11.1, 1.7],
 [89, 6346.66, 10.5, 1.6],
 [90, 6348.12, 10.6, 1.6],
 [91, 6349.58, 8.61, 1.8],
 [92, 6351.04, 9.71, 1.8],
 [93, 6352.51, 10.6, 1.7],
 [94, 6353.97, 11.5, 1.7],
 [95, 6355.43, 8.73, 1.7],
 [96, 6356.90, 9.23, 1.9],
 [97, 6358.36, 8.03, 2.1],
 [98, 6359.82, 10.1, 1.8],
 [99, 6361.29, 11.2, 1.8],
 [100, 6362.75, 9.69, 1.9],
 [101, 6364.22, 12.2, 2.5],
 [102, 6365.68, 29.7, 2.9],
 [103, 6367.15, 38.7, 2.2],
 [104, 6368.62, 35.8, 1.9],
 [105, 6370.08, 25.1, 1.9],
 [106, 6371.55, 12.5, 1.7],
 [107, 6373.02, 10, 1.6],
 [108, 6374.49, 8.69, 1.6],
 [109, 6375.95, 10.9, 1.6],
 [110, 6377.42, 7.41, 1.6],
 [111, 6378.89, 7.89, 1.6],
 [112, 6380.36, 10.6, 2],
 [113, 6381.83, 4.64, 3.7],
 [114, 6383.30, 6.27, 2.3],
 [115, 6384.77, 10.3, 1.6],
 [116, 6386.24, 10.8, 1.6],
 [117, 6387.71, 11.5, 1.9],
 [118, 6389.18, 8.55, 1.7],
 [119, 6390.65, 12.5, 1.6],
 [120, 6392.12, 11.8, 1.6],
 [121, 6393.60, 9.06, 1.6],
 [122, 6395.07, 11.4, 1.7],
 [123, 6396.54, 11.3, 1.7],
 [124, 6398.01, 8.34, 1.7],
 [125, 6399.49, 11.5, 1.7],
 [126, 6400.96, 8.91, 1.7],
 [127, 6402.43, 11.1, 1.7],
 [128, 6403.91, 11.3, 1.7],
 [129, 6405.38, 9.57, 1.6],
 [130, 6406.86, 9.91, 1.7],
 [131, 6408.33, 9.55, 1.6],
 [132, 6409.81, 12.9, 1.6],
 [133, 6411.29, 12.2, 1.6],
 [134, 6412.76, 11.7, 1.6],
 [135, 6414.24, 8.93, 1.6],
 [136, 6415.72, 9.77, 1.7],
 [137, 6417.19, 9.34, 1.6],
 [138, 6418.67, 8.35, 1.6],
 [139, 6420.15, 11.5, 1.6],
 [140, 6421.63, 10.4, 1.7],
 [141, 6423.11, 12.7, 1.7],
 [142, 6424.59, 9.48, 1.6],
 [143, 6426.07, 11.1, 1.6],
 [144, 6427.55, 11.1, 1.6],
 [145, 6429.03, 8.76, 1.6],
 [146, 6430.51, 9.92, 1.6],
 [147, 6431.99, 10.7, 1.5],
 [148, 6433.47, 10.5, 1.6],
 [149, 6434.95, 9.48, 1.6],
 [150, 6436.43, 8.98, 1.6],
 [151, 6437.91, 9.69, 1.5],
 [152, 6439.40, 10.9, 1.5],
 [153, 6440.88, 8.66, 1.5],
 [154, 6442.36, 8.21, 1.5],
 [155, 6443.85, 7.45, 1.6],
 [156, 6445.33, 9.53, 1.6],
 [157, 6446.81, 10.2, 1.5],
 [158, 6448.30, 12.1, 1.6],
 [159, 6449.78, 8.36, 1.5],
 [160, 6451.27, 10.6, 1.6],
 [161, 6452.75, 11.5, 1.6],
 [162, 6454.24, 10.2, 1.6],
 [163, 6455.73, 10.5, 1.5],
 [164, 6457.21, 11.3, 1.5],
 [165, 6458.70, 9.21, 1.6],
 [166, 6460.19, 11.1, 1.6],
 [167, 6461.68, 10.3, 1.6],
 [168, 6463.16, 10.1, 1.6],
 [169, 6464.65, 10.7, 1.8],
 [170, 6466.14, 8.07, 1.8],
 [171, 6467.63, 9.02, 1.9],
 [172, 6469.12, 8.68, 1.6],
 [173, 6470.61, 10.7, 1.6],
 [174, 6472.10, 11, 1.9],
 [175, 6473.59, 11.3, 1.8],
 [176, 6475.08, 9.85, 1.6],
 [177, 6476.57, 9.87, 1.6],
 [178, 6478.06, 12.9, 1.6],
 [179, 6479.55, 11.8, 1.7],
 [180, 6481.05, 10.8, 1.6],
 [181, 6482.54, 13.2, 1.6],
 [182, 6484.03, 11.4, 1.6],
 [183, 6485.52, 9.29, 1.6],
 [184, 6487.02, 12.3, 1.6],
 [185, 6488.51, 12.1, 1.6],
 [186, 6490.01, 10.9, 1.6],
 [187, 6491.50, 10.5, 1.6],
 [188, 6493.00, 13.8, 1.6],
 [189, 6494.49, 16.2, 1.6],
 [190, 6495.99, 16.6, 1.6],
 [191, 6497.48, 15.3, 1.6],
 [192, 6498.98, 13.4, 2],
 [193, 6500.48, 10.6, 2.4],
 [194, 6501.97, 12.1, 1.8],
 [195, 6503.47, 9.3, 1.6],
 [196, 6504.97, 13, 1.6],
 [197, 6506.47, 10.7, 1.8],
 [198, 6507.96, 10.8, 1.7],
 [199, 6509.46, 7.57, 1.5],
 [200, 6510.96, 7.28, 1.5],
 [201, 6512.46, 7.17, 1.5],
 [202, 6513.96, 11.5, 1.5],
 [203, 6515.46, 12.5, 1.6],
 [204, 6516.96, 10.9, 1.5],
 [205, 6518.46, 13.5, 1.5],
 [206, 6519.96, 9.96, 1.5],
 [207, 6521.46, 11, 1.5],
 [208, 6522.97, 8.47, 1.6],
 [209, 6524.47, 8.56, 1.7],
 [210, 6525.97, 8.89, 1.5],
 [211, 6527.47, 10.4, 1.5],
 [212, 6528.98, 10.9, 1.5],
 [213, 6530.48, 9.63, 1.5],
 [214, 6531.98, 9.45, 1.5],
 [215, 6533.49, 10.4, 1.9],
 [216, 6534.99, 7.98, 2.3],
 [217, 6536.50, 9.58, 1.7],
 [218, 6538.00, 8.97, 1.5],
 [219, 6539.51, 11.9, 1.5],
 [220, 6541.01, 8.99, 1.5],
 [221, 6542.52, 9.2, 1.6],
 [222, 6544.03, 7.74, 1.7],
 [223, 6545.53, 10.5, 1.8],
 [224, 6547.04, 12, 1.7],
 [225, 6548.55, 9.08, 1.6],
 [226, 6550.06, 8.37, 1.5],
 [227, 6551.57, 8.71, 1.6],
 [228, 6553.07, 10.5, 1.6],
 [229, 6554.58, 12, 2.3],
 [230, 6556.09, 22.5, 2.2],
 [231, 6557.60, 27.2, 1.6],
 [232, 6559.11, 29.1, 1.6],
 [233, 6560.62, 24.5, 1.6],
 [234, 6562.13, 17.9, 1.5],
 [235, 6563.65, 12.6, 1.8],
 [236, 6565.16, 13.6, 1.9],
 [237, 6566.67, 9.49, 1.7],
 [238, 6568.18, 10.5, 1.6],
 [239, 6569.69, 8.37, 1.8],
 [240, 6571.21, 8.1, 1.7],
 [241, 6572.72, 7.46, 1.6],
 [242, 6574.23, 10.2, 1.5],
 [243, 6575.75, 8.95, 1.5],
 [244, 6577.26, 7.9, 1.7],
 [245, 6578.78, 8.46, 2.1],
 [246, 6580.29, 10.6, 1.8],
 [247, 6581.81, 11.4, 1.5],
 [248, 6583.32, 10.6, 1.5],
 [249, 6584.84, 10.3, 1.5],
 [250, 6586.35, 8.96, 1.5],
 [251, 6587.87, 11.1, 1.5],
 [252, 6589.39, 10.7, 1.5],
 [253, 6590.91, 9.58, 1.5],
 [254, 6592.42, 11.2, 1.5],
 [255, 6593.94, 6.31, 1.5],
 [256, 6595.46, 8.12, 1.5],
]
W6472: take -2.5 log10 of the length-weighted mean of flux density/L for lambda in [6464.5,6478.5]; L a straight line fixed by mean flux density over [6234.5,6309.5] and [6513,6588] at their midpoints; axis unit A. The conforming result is 0.10 mag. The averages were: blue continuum 10.5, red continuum 11.4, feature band 10.1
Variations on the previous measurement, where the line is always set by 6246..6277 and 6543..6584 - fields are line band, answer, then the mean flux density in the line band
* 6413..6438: 0.140 mag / 10.1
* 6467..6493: 0.083 mag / 11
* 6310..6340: 0.035 mag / 10.4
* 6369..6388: 0.015 mag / 11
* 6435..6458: 0.179 mag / 9.87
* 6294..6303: 0.115 mag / 9.46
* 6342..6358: 0.105 mag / 9.9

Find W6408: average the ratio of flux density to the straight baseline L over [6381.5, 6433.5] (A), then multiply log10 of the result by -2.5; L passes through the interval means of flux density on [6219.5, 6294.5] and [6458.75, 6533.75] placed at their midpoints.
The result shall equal 0.04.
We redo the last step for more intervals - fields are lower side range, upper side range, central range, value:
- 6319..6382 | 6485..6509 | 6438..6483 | 0.19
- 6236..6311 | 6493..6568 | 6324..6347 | 0.11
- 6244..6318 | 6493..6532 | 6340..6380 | -0.22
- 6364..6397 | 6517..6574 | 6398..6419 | 0.29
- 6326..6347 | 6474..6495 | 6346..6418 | -0.15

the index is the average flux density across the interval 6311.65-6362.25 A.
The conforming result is 10.1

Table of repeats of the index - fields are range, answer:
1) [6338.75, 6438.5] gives 11.4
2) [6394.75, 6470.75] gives 10.1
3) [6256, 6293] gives 10.7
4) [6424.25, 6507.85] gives 10.8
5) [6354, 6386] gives 13.6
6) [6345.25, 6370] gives 14.9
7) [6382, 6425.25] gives 10.3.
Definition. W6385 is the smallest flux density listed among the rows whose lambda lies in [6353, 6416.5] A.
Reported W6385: 4.64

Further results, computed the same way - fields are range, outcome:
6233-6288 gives 6.46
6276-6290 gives 8.07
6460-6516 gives 7.17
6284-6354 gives 3.57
